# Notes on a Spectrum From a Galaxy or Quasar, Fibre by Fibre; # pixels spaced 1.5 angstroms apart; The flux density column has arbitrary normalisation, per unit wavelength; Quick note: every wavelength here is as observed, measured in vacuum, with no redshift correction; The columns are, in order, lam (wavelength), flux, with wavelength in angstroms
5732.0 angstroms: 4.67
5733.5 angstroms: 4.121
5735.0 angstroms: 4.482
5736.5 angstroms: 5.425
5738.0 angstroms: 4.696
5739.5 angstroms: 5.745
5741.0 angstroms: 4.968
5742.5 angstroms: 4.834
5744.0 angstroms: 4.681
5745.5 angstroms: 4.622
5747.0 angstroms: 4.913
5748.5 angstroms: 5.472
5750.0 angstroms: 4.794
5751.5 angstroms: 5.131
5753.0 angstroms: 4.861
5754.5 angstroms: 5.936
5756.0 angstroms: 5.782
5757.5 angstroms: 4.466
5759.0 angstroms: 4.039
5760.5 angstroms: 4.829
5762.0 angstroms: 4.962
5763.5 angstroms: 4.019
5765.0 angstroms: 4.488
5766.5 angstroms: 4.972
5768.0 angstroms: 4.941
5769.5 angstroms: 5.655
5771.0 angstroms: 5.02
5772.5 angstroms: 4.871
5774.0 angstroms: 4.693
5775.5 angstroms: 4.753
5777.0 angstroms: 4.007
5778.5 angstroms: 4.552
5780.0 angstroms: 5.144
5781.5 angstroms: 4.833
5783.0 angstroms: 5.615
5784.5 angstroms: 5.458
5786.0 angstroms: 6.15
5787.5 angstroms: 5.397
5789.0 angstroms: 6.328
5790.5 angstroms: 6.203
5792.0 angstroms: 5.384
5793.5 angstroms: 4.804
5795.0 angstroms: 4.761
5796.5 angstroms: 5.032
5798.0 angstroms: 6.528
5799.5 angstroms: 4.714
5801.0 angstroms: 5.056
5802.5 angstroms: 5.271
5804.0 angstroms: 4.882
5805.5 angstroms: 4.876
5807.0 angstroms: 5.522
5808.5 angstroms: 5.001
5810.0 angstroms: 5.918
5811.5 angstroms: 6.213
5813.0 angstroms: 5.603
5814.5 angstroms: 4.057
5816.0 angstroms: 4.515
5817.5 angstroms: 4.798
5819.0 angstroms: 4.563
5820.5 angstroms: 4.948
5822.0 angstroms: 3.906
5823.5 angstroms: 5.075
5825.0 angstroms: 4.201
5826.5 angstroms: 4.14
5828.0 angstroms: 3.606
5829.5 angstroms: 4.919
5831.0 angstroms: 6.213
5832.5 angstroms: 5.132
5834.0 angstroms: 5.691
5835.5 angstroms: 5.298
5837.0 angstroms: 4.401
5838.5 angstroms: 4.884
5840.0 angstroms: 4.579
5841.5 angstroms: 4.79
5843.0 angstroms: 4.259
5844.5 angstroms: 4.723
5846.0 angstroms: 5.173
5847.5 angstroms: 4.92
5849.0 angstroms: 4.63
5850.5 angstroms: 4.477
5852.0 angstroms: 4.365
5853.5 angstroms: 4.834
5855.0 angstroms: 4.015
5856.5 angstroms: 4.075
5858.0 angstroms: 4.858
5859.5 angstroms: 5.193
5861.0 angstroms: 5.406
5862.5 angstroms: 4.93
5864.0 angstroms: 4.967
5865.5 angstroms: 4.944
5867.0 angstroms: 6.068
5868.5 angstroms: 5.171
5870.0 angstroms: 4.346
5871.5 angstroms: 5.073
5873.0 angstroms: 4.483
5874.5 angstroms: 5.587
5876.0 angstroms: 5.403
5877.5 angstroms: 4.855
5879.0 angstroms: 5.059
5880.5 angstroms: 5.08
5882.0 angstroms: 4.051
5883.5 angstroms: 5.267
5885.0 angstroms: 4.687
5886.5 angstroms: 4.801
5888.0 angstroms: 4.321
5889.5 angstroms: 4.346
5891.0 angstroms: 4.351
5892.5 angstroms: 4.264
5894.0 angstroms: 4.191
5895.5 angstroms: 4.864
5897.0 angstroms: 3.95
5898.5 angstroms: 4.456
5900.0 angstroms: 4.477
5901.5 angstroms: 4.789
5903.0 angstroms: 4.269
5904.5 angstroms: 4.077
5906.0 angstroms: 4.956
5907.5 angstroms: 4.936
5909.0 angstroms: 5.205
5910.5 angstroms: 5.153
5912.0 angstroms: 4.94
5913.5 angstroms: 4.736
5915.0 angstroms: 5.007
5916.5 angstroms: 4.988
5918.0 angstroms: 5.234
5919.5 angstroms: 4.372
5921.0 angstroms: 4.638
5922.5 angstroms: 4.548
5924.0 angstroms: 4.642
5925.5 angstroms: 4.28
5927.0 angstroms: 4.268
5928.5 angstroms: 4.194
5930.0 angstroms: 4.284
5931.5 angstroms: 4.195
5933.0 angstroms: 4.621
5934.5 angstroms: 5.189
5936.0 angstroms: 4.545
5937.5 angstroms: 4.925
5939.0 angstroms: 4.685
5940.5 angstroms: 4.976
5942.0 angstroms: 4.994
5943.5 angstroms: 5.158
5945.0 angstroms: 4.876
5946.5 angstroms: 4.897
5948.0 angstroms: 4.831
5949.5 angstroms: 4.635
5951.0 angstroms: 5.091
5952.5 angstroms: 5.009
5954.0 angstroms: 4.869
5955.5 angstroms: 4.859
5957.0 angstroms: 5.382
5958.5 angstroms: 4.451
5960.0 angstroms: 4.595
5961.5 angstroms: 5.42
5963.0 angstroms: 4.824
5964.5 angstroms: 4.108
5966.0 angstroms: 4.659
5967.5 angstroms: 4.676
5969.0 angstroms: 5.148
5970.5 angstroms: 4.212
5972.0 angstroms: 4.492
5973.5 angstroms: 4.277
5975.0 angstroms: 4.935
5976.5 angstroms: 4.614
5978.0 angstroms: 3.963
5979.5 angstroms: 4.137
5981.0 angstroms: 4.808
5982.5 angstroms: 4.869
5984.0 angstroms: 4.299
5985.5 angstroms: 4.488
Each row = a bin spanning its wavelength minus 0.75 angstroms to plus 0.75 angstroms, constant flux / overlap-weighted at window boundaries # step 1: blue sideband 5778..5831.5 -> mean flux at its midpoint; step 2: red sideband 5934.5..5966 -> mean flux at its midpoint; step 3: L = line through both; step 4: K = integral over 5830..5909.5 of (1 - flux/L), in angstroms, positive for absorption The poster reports 3.3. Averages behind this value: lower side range 5.11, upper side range 4.86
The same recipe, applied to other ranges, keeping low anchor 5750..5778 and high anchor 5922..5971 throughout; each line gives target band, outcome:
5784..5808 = -2.8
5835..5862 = 0.5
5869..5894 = 0.2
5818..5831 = 0.8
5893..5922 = 0.4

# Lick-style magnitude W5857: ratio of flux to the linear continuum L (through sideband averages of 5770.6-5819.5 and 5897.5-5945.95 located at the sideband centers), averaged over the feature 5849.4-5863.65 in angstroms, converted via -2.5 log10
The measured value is 0.057 mag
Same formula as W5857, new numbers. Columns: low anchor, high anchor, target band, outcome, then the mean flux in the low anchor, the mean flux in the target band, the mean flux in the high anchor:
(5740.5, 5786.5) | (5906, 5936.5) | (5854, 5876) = -0.04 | 4.94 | 4.95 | 4.71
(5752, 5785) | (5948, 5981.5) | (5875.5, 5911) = 0.03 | 4.9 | 4.65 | 4.69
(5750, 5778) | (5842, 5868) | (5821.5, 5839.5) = 0.01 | 4.85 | 4.8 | 4.82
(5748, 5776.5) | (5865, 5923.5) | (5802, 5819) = -0.06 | 4.92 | 5.12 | 4.77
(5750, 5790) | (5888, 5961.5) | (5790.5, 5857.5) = 0.01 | 5.04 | 4.9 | 4.7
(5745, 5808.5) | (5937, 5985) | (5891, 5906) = 0.11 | 5.09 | 4.4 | 4.74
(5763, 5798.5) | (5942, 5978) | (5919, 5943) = 0.05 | 5.15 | 4.59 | 4.77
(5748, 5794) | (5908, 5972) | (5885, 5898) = 0.11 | 5.08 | 4.4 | 4.77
